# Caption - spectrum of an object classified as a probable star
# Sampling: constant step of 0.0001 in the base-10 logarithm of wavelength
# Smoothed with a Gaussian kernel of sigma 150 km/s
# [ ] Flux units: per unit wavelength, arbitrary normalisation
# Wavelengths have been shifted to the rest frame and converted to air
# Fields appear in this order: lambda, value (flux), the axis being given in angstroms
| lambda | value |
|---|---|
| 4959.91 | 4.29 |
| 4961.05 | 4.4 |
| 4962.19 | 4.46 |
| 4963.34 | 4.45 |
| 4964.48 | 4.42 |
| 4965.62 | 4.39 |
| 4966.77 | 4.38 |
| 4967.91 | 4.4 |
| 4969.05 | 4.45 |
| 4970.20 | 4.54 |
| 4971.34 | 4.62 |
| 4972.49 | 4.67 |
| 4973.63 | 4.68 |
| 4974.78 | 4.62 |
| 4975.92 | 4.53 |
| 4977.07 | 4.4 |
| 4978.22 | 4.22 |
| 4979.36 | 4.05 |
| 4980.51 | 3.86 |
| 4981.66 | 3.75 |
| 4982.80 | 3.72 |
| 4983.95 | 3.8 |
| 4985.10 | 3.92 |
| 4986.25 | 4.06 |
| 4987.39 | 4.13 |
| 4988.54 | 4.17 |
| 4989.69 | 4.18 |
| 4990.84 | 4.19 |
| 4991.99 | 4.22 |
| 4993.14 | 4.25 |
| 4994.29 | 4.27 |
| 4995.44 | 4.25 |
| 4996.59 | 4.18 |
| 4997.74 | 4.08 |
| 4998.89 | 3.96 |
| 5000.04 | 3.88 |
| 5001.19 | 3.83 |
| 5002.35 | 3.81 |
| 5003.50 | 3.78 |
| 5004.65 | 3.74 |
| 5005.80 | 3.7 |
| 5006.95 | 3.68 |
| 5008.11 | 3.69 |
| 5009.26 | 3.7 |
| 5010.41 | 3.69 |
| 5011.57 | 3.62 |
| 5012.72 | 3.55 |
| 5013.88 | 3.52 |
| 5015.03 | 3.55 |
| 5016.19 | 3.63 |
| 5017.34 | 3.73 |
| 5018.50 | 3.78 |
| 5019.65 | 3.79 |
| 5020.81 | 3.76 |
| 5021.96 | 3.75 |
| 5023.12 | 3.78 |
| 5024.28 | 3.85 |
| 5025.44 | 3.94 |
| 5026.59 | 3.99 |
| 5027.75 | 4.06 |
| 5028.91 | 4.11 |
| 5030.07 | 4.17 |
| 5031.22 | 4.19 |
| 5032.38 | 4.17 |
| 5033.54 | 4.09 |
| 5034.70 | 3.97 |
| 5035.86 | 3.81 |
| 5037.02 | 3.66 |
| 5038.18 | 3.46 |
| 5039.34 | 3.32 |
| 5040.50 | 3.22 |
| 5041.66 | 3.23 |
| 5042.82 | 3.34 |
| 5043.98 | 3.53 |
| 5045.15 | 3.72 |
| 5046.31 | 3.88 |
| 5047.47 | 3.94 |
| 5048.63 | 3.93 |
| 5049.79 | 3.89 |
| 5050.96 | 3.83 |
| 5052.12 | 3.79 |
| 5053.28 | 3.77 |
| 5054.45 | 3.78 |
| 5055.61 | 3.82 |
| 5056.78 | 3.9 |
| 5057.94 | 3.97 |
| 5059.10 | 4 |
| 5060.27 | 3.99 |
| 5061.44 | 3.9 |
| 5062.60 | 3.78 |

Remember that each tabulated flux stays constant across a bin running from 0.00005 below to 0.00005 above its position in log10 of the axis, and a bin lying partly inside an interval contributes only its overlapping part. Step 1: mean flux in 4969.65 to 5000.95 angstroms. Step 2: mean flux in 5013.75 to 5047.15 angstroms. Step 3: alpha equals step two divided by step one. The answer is 0.90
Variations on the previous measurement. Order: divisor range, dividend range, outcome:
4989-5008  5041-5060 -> 0.94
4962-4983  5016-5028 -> 0.88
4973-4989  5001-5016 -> 0.89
